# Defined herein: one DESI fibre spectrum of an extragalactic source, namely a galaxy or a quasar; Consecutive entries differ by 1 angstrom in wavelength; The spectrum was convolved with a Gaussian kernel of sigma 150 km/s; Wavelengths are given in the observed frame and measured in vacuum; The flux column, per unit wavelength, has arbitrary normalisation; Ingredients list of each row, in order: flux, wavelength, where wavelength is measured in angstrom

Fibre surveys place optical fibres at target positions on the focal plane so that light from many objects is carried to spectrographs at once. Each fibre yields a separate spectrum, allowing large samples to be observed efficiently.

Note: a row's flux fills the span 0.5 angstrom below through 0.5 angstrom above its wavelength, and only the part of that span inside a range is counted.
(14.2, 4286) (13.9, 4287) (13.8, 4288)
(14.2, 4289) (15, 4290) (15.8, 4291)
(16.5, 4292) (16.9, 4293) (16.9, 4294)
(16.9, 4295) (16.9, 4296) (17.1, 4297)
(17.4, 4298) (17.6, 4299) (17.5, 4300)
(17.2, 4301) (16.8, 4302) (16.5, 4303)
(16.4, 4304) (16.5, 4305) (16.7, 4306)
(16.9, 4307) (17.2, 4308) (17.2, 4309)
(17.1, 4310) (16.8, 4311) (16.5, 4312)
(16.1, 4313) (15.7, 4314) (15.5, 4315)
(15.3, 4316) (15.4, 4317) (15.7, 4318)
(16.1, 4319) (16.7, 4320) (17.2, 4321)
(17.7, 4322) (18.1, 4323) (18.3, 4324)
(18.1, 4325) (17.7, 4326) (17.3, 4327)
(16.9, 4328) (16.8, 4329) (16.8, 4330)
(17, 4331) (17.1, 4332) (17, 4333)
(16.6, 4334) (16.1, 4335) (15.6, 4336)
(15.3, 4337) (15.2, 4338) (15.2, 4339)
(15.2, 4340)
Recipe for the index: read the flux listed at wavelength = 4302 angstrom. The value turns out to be 16.8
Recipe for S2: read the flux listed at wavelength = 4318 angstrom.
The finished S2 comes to 15.7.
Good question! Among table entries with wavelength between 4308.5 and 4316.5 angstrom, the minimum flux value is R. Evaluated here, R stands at 15.3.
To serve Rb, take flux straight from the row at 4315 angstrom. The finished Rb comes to 15.5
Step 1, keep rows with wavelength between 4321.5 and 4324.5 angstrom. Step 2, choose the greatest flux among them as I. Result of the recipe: 18.3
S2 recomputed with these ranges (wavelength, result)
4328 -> 16.9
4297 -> 17.1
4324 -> 18.3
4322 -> 17.7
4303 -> 16.5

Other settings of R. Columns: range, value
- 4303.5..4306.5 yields 16.4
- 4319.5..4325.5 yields 16.7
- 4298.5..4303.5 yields 16.5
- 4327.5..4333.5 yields 16.8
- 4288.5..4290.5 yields 14.2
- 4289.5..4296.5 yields 15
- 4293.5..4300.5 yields 16.9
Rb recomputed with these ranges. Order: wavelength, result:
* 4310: 17.1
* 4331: 17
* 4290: 15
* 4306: 16.7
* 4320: 16.7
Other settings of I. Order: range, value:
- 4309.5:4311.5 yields 17.1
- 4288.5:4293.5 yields 16.9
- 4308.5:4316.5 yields 17.2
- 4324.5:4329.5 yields 18.1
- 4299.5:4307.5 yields 17.5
